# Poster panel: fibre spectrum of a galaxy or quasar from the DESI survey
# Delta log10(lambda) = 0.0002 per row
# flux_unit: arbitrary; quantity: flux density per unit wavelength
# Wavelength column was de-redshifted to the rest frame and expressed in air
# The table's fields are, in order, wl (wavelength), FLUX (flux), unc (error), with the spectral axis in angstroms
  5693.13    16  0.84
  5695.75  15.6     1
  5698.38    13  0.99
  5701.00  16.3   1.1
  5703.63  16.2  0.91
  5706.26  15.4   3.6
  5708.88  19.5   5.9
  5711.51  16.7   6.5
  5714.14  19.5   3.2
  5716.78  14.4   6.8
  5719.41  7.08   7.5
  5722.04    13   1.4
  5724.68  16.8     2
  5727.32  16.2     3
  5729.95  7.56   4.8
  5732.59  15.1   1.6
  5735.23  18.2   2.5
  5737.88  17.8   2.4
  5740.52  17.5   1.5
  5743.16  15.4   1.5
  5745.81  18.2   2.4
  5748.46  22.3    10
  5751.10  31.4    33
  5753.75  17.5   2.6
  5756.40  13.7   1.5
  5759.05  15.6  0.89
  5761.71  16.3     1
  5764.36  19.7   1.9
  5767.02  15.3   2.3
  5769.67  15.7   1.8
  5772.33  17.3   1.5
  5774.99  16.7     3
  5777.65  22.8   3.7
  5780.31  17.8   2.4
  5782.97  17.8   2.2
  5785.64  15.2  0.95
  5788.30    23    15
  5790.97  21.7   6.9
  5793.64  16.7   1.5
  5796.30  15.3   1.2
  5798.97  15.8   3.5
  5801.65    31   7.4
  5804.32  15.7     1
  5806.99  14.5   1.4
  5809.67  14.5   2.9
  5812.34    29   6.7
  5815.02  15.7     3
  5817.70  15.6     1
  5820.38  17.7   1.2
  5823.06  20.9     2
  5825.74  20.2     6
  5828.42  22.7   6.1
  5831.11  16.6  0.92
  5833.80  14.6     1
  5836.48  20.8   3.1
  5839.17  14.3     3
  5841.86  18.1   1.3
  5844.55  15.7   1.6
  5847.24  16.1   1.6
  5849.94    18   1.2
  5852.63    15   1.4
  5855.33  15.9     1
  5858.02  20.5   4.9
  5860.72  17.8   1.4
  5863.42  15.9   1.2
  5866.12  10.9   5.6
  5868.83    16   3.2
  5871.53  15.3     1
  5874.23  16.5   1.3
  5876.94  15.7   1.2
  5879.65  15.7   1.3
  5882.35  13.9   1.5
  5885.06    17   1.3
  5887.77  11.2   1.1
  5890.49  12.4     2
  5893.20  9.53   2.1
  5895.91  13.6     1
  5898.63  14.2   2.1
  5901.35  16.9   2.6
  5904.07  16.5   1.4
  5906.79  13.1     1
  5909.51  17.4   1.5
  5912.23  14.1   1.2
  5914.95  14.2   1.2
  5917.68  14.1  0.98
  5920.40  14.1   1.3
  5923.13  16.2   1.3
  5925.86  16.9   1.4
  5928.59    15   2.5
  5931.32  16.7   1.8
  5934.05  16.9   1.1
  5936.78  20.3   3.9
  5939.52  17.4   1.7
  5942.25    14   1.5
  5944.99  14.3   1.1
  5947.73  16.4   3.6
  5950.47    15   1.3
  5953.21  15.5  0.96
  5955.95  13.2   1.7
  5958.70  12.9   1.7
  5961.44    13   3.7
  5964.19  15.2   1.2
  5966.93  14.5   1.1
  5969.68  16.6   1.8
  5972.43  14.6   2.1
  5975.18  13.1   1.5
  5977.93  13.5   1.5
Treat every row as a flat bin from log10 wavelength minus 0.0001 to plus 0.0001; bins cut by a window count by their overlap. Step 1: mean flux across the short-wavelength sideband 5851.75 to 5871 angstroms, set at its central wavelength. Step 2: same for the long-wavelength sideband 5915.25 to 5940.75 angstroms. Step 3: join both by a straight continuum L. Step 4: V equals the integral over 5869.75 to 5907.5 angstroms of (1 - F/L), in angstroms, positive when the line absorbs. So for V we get 3.9 angstroms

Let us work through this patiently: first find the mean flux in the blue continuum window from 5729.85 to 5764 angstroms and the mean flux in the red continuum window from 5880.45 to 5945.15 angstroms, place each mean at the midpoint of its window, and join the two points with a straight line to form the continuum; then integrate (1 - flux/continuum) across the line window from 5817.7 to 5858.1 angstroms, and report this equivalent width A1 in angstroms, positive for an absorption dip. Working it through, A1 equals -3.33 angstroms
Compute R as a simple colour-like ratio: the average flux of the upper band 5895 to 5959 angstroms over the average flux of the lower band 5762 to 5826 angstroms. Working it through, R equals 0.8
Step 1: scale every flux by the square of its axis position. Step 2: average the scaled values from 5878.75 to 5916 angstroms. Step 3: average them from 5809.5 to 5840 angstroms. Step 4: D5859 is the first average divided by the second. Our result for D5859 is 0.8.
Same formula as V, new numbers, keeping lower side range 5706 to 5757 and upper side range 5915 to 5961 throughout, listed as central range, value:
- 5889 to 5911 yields 2.11 angstroms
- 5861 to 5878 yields 0.72 angstroms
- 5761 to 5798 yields -3.42 angstroms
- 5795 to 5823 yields -4.02 angstroms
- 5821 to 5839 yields -3.10 angstroms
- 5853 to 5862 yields -1.00 angstroms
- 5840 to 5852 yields -0.53 angstroms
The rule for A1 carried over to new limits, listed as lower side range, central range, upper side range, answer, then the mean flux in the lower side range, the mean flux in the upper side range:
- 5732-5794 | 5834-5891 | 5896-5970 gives 2.5 angstroms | 18.3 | 15.3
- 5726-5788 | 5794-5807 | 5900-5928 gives -1.4 angstroms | 17.5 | 15.3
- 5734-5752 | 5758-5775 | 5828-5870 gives 2.2 angstroms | 19.9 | 16.7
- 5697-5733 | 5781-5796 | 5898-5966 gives -3.6 angstroms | 14.8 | 15.3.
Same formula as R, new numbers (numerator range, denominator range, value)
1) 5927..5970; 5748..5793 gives 0.82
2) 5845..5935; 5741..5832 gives 0.82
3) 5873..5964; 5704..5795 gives 0.87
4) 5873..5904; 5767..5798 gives 0.79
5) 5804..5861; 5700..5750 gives 1.11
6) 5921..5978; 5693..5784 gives 0.92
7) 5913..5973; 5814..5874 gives 0.90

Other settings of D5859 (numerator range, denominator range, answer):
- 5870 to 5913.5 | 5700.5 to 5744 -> 1.00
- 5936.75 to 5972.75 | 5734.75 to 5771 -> 0.89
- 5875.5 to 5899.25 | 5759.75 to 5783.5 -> 0.81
